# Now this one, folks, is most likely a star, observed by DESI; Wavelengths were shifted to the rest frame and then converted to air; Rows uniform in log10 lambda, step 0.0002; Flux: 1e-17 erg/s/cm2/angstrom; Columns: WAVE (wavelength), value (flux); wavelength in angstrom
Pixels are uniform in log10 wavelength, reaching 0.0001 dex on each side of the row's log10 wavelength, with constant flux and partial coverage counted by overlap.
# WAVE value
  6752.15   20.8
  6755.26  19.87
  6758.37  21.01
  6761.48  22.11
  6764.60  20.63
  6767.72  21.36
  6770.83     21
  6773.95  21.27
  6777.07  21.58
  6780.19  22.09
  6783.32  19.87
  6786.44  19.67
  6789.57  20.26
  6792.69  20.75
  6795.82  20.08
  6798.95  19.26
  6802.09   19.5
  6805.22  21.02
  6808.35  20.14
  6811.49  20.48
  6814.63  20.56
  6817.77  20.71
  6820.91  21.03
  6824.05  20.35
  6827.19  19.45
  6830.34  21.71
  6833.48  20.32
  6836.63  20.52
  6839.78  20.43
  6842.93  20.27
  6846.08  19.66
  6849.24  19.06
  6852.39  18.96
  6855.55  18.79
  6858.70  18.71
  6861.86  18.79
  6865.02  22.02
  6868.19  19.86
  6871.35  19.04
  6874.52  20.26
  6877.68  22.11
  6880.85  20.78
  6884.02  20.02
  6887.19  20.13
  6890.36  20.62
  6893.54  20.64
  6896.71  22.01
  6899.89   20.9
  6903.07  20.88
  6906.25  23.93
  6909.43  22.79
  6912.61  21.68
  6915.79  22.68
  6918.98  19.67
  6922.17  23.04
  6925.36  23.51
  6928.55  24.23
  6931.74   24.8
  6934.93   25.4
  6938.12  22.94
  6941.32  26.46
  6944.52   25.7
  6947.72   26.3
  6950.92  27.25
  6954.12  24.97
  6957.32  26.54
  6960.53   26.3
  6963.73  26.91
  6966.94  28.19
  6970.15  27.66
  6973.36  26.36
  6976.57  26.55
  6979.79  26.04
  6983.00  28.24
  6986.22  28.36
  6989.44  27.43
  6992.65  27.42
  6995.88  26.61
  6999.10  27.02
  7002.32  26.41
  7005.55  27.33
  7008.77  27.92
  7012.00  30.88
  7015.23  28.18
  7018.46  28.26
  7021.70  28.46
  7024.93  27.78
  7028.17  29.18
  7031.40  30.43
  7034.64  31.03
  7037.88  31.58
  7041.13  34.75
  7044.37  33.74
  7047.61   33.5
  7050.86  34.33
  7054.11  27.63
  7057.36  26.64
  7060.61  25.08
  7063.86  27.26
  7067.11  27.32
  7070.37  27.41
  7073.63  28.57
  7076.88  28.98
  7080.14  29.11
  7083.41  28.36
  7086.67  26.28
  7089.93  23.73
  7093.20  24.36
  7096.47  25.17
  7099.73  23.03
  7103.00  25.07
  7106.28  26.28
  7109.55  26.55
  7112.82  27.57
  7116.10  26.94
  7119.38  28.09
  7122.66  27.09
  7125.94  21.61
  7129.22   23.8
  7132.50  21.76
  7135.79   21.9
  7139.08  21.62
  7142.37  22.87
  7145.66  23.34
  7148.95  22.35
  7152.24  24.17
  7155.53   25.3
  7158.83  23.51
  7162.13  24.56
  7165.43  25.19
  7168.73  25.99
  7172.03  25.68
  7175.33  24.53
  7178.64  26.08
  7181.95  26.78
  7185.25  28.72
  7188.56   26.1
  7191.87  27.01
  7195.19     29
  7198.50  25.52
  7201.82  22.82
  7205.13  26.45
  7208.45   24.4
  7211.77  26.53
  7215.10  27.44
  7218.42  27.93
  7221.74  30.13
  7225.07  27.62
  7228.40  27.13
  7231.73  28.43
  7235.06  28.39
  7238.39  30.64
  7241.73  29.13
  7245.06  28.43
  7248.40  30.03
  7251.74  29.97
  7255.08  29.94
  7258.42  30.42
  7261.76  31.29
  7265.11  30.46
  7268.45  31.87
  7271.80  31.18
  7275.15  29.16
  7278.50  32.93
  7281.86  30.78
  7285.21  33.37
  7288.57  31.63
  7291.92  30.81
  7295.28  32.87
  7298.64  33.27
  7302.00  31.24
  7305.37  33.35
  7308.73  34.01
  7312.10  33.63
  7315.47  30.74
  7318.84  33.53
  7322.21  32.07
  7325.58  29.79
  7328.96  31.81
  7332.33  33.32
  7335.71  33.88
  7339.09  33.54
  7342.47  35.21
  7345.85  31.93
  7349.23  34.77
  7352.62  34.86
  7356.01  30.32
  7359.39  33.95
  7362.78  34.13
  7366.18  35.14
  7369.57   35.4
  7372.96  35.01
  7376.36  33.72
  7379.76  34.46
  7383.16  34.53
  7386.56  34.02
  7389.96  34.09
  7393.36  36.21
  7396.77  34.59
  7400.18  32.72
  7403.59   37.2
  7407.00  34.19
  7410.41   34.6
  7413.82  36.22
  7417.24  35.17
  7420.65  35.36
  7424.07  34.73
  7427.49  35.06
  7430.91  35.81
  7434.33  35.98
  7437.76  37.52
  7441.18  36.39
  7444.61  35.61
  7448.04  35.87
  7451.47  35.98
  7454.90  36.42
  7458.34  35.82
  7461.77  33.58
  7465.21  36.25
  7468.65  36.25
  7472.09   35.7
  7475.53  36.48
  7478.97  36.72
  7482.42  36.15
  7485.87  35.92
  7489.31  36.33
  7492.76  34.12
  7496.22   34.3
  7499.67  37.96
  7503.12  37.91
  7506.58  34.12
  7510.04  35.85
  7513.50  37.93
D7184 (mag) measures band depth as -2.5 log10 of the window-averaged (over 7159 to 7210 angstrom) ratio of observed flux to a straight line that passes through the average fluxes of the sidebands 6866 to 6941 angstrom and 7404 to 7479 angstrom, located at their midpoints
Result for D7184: 0.13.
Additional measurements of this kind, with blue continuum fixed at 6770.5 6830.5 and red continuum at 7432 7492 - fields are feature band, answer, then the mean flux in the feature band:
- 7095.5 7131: 0.093 mag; 25.6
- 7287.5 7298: 0.004 mag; 31.9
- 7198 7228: 0.137 mag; 26.6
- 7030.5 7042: -0.218 mag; 31.8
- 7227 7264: 0.053 mag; 29.5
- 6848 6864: 0.151 mag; 19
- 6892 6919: 0.056 mag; 21.8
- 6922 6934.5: -0.029 mag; 24.1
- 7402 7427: -0.013 mag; 35.3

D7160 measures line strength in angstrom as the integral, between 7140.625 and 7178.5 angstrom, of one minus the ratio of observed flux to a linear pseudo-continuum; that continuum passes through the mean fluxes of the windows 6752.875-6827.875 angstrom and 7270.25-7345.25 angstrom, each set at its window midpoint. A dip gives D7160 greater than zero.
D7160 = 6.0 angstrom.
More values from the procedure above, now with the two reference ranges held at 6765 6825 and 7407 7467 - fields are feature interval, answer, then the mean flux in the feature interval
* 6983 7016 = -3.1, 27.8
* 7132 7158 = 5.2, 23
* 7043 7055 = -2.7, 32.6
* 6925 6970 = -3.1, 25.8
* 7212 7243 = 2.3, 28.4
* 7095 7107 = 1.3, 24.8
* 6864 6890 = 2.3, 20.5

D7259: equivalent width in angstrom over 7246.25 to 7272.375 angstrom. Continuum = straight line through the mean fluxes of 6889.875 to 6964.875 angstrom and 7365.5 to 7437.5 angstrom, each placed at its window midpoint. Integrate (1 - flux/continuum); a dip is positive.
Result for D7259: 0.9 angstrom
